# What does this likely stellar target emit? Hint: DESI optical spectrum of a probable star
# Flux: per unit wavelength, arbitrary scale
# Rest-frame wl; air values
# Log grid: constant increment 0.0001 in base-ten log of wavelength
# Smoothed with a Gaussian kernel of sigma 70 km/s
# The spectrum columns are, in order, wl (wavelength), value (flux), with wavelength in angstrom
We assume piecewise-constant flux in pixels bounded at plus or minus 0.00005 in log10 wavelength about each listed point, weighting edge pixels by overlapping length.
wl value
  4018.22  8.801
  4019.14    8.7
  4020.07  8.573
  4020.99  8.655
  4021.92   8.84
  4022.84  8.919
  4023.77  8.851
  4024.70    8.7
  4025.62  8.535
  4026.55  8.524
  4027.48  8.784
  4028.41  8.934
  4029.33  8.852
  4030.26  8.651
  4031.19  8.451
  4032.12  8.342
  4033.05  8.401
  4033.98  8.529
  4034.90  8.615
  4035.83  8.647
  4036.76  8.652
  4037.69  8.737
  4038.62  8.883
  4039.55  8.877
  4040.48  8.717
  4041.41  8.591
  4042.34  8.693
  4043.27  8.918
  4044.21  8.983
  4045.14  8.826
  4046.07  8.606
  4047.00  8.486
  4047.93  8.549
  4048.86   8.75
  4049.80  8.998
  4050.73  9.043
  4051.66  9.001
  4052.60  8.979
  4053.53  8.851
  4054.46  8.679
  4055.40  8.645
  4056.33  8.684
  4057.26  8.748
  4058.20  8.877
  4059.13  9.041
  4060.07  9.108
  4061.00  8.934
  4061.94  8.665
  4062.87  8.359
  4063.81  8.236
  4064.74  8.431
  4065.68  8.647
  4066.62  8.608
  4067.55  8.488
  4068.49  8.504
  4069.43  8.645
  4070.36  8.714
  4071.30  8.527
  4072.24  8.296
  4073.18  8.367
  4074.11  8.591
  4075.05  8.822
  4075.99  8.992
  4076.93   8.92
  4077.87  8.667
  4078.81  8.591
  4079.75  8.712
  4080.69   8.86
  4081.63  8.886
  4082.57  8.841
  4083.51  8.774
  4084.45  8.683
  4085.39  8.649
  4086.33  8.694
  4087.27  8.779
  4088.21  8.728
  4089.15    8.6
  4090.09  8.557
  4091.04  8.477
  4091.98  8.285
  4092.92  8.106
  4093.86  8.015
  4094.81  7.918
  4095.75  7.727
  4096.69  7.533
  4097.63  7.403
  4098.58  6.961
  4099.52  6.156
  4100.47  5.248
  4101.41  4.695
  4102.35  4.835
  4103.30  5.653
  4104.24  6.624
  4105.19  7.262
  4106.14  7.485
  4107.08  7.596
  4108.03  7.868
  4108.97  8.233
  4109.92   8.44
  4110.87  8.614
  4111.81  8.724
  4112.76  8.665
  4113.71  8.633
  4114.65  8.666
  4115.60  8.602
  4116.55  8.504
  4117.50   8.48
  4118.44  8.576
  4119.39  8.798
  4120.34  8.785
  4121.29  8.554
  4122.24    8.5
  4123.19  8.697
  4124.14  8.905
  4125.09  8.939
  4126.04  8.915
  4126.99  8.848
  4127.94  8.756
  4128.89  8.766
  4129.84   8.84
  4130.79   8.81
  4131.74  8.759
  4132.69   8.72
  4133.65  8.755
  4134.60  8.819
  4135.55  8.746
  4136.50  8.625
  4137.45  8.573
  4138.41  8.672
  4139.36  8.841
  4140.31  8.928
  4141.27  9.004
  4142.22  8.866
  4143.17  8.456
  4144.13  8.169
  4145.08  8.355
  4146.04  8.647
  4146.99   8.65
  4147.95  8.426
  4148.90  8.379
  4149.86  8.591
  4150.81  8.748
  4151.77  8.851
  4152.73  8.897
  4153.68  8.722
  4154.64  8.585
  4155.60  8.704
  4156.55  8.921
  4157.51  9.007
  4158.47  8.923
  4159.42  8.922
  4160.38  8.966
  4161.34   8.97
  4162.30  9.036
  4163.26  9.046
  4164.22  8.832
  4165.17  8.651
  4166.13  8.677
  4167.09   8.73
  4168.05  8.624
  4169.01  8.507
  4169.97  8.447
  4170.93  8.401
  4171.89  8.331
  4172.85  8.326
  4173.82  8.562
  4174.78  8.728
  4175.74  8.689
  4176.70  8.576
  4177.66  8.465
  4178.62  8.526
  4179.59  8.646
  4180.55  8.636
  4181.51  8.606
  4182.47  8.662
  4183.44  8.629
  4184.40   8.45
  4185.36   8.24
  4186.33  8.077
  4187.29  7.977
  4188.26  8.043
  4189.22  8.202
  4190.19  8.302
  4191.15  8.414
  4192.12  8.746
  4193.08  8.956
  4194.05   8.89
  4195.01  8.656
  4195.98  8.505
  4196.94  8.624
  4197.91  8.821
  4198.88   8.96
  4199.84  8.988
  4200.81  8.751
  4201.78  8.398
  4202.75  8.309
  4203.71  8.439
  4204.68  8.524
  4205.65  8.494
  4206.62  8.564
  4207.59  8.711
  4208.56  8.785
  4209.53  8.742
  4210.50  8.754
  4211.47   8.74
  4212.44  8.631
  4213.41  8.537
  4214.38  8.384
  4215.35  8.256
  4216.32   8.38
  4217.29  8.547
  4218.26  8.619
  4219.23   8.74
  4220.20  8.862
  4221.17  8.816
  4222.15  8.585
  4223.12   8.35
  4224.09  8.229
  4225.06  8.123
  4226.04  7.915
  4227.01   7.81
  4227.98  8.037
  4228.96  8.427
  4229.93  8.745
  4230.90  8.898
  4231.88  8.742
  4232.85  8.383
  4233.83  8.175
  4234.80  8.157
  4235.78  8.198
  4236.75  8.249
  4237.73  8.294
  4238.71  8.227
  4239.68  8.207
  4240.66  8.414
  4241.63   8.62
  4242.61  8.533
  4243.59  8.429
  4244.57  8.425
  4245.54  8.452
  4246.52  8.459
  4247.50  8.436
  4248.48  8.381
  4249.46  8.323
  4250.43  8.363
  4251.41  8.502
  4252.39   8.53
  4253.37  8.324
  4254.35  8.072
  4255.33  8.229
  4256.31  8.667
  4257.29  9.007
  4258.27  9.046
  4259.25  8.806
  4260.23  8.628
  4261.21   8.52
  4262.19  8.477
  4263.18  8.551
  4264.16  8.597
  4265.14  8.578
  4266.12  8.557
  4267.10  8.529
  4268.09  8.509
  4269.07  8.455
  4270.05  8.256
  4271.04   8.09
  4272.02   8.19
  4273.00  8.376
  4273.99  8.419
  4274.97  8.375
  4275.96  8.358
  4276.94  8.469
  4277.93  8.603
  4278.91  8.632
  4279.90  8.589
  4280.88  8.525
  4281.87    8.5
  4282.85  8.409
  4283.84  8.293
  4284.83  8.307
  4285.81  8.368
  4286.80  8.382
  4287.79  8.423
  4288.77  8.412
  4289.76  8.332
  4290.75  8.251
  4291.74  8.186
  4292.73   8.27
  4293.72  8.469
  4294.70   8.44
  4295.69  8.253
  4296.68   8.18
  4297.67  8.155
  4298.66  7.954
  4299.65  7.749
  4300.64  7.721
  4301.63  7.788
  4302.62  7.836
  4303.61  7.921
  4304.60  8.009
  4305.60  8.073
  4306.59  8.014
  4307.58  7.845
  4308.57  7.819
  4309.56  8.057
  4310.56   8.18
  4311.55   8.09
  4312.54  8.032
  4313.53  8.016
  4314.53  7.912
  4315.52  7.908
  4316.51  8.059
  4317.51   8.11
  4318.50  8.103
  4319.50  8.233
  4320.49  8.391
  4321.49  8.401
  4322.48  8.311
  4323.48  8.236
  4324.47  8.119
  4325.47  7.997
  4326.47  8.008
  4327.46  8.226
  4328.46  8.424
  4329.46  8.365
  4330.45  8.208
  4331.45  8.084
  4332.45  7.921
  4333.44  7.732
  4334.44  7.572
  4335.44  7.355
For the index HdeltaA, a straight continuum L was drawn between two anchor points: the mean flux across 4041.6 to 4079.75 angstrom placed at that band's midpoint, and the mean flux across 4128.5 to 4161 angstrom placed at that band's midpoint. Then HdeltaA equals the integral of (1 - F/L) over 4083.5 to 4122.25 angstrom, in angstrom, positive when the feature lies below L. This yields 3.68 angstrom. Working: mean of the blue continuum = 8.71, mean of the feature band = 7.89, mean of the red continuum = 8.73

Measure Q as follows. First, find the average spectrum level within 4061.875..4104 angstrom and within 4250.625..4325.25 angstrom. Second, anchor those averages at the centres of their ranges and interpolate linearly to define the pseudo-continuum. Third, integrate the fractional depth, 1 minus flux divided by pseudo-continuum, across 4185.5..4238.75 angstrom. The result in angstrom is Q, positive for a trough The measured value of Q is -1.7 angstrom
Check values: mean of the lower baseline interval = 8.09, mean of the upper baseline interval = 8.29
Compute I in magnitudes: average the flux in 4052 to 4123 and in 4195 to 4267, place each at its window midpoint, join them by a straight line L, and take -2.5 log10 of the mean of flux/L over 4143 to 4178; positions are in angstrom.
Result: -0.036 mag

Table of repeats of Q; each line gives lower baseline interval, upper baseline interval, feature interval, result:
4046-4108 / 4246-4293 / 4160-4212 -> -1.5 angstrom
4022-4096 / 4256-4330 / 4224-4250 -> 0.1 angstrom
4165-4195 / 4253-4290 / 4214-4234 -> 0.1 angstrom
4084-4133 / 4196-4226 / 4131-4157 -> -1.4 angstrom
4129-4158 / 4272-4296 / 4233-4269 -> 0.1 angstrom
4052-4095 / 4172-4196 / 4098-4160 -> 1.9 angstrom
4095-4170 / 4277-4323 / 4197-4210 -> -0.6 angstrom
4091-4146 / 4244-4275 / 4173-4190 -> -0.3 angstrom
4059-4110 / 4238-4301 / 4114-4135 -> -1.5 angstrom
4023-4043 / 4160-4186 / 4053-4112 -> 3.3 angstrom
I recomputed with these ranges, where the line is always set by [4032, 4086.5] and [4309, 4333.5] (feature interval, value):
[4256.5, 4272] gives -0.04 mag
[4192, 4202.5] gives -0.04 mag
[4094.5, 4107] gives 0.29 mag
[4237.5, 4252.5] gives -0.01 mag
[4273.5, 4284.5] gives -0.03 mag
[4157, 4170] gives -0.04 mag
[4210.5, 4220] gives -0.03 mag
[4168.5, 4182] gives -0.01 mag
